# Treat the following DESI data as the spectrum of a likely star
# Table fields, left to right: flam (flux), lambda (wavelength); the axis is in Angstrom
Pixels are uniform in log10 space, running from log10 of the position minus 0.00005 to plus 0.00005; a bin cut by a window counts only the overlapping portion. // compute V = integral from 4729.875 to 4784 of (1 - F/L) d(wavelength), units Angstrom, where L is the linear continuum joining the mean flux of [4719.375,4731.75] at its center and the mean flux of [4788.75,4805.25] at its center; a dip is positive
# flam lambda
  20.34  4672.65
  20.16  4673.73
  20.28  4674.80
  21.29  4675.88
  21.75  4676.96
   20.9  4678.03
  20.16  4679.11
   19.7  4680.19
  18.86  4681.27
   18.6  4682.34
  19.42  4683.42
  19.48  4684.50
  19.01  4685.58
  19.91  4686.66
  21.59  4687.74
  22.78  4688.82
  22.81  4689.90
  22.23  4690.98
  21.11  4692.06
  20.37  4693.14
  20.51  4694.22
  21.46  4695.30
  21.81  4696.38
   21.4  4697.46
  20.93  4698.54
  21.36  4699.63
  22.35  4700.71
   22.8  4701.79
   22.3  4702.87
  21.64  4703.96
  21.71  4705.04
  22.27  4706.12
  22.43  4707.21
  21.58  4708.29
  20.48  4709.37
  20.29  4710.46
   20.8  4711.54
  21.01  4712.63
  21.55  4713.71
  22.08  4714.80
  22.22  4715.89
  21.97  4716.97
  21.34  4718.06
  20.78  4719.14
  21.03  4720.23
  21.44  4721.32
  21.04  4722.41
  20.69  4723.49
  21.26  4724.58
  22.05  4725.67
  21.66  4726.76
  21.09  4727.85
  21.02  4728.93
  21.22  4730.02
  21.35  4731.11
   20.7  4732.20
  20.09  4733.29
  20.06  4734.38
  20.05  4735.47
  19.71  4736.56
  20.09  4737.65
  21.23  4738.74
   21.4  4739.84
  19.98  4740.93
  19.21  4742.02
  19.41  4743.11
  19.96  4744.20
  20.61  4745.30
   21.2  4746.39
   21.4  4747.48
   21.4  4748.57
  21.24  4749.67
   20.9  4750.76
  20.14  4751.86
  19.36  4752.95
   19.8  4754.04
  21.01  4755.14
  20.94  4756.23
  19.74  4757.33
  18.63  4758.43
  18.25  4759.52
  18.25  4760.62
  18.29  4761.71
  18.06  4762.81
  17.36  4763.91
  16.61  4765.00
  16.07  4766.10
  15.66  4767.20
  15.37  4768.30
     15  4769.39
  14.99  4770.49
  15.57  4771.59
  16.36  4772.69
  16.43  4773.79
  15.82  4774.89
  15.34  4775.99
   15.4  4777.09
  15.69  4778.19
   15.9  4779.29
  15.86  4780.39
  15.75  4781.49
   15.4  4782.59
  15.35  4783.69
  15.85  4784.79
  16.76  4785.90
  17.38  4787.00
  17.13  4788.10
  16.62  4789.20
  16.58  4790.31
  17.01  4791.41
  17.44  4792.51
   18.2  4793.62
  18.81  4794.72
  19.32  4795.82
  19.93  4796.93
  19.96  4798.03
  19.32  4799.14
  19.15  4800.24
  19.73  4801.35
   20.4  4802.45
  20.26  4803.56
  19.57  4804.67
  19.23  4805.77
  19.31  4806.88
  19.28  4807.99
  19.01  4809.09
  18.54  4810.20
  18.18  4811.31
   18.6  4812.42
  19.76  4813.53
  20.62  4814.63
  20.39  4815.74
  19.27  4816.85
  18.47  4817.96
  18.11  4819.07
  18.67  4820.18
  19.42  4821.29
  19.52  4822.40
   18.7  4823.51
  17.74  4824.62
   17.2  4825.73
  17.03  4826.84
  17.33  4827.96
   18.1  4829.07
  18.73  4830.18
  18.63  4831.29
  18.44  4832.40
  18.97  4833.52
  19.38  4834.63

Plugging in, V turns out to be 4.73 Angstrom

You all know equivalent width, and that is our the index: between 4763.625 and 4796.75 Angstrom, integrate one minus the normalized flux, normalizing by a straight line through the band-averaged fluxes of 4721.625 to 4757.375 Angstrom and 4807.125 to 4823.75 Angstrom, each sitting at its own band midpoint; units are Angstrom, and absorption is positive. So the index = 5.7 Angstrom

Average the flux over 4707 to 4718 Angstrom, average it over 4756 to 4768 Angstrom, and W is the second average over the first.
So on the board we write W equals 0.83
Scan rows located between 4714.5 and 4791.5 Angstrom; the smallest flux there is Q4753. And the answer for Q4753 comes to 14.99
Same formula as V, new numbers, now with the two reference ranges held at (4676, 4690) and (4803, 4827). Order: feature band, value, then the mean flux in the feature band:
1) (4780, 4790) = 1.6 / 16.2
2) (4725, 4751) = -1.2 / 20.7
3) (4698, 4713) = -1.1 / 21.6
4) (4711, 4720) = -0.7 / 21.5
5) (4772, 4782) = 1.8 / 15.8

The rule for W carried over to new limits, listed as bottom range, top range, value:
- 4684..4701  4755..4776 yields 0.81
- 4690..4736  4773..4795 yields 0.77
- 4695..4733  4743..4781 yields 0.84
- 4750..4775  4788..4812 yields 1.05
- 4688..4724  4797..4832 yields 0.88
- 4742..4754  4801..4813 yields 0.94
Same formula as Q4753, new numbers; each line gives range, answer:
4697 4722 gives 20.29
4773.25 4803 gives 15.34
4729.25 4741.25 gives 19.71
